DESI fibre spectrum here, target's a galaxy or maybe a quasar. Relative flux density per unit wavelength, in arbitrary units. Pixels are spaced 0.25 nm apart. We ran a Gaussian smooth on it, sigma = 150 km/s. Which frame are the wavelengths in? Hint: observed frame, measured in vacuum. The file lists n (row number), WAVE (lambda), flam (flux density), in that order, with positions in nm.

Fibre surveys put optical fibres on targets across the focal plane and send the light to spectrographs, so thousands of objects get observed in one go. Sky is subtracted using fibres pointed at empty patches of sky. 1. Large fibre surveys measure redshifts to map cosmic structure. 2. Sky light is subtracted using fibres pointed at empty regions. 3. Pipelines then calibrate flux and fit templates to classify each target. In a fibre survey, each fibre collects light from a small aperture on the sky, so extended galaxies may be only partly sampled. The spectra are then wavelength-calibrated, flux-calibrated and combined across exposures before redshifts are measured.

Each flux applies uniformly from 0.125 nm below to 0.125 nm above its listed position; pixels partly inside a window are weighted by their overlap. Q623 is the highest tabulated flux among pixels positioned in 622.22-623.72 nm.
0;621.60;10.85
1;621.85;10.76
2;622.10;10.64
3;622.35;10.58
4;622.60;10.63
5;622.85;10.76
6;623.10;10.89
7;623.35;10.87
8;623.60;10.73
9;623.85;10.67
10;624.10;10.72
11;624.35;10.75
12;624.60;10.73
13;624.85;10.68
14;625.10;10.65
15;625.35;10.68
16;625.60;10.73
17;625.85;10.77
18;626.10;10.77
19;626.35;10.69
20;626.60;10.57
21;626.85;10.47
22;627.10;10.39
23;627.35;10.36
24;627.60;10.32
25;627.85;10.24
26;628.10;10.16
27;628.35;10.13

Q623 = 10.89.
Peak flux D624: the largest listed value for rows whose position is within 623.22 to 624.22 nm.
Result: 10.87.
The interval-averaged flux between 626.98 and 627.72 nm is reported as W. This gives 10.4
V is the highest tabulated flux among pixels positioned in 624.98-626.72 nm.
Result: 10.77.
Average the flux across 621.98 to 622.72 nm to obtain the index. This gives 10.6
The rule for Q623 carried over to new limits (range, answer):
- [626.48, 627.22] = 10.57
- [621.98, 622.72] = 10.64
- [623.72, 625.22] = 10.75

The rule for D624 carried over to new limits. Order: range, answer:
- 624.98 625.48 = 10.68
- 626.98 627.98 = 10.39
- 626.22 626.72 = 10.69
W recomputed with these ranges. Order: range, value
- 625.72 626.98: 10.7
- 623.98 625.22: 10.7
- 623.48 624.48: 10.7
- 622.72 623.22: 10.8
